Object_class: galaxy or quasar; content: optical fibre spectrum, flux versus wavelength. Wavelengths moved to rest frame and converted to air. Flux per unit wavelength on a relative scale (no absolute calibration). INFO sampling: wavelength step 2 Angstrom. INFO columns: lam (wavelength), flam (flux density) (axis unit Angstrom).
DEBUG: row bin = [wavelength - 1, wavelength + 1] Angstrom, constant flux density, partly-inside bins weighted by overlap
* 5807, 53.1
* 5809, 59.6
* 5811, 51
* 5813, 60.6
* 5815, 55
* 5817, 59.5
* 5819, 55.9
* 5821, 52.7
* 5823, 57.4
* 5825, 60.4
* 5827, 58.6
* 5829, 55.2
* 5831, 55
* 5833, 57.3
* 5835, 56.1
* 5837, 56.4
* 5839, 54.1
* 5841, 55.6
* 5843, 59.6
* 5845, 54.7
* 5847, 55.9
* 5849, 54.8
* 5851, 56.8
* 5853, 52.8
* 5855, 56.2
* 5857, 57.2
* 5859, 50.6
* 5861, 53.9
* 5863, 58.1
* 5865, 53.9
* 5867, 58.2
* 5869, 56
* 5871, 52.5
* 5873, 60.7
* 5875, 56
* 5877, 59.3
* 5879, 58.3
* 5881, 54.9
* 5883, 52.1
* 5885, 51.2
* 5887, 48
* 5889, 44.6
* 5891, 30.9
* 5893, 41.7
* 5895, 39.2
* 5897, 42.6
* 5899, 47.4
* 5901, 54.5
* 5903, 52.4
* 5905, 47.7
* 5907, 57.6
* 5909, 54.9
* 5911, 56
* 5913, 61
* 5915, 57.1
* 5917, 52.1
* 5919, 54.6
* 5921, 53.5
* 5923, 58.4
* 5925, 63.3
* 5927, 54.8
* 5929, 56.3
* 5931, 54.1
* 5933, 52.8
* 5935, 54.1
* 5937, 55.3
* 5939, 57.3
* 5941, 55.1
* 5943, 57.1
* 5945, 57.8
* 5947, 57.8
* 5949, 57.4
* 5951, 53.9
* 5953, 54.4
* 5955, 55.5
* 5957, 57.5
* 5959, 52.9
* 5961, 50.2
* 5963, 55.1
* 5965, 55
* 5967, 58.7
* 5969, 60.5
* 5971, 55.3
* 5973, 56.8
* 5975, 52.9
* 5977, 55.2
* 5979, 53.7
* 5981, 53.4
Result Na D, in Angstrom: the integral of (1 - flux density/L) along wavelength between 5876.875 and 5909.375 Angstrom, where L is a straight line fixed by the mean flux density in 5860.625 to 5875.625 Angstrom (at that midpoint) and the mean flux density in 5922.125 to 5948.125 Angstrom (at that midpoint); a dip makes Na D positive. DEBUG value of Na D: 4.3 Angstrom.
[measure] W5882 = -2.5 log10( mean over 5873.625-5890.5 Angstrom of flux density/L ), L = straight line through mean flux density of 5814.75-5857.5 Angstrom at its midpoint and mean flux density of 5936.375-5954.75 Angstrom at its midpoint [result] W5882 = 0.073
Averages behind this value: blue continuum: 56.2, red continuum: 56.2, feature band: 52.6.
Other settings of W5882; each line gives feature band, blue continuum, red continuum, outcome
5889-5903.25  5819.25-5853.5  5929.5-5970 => 0.27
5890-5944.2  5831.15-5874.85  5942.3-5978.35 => 0.06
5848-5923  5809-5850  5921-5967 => 0.07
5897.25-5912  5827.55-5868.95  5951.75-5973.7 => 0.06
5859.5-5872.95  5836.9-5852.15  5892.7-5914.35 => -0.03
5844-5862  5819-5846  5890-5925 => 0.00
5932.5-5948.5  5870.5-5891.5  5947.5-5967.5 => -0.03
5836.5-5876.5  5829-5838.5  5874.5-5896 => -0.06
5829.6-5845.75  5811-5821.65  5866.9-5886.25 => 0.00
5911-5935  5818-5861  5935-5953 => 0.00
